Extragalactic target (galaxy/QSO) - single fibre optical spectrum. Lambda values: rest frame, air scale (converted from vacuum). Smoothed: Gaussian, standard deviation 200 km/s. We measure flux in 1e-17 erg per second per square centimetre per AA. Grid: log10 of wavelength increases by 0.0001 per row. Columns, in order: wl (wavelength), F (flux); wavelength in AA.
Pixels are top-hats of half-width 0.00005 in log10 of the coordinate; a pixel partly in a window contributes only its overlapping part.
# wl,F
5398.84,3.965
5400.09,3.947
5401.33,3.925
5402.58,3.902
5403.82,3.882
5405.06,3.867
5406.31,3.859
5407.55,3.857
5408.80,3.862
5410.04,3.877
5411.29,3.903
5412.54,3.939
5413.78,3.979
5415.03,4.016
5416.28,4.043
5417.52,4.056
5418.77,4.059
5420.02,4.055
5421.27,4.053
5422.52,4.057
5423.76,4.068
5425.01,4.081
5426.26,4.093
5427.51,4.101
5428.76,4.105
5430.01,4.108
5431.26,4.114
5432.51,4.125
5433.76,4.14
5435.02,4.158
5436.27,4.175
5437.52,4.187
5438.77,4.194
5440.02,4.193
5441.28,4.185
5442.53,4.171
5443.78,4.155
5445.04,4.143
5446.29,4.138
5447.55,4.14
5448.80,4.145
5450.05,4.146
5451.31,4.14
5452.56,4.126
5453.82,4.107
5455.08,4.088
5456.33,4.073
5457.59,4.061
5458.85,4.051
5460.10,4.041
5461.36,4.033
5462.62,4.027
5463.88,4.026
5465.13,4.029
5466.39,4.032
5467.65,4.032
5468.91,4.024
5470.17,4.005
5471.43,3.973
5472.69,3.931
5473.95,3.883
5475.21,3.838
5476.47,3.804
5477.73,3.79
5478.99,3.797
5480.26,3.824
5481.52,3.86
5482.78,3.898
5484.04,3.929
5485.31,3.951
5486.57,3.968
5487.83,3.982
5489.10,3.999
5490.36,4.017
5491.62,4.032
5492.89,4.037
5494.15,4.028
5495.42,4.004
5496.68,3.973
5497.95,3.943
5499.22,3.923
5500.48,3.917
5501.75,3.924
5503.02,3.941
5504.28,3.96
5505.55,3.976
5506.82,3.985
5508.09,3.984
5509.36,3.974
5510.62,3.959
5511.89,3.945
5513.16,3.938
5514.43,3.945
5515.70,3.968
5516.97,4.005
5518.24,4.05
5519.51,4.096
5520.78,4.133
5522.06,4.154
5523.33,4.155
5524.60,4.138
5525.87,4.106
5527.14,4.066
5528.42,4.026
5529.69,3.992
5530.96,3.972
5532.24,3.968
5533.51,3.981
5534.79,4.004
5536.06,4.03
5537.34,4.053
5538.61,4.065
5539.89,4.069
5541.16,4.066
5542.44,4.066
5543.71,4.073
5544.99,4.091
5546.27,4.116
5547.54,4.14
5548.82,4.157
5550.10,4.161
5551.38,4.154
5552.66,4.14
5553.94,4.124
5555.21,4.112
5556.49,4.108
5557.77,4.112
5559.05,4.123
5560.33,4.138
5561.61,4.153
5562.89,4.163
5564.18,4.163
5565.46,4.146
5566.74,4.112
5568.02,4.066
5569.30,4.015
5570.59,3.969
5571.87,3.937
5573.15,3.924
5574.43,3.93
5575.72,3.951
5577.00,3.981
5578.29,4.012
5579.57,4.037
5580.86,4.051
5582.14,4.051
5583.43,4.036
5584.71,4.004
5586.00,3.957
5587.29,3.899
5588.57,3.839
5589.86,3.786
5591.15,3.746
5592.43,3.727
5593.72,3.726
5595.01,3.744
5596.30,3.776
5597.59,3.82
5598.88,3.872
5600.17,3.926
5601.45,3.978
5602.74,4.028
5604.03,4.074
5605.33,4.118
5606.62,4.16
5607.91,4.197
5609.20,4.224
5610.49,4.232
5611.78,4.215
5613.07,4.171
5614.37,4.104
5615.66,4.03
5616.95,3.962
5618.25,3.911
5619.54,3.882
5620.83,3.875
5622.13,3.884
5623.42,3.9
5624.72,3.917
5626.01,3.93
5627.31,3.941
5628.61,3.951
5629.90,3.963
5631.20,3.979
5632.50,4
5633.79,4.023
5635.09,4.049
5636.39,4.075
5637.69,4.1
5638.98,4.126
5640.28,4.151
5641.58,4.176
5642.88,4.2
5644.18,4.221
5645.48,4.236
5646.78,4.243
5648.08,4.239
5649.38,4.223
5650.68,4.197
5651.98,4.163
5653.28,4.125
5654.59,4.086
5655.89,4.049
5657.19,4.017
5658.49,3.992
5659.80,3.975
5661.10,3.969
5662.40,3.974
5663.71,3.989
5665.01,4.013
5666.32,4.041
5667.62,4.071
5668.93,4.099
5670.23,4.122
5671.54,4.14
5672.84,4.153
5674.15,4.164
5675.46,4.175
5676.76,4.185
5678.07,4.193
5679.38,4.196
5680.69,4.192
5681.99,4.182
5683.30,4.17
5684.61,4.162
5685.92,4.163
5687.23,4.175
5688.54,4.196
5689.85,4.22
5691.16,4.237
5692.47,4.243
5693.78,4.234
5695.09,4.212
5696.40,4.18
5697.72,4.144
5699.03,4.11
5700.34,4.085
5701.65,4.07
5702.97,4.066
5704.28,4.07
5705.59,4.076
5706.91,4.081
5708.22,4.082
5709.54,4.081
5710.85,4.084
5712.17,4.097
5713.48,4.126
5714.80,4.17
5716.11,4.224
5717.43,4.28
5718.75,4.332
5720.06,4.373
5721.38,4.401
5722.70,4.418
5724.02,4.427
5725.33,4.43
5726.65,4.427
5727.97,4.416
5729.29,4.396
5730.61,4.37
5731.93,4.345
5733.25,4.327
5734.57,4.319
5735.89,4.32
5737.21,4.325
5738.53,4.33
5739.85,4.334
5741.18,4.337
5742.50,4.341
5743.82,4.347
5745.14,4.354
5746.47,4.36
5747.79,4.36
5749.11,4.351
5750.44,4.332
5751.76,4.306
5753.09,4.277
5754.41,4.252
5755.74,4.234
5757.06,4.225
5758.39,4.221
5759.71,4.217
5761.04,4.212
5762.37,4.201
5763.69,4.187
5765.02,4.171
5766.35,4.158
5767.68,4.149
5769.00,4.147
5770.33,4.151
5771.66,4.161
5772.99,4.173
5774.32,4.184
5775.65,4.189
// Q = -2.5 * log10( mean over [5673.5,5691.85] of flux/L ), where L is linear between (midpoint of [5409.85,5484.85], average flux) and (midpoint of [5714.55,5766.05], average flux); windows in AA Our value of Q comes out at 0.02 mag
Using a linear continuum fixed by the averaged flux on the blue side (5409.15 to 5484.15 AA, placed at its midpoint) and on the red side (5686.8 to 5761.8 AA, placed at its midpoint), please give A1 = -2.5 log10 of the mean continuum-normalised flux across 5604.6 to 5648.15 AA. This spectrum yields 0.03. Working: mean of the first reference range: 4.04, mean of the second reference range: 4.26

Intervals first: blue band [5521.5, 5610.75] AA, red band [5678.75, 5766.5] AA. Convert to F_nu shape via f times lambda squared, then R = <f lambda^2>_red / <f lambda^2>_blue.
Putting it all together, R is 1.11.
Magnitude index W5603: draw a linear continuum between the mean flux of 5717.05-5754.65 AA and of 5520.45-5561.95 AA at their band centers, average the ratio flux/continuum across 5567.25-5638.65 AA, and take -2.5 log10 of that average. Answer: 0.05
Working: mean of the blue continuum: 4.09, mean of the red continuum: 4.35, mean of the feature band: 3.98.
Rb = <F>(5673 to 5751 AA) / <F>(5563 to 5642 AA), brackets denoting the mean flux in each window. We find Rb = 1.06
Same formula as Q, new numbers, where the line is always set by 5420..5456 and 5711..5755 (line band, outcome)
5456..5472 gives 0.03 mag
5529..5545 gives 0.04 mag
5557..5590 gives 0.05 mag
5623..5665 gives 0.05 mag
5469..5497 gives 0.06 mag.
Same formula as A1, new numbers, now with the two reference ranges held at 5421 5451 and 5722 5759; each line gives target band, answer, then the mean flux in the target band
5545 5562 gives 0.021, 4.13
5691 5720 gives 0.042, 4.15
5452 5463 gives 0.022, 4.07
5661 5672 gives 0.063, 4.05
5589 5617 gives 0.070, 3.98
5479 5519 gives 0.058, 3.96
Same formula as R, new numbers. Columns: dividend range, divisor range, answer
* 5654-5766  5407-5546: 1.14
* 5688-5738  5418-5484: 1.15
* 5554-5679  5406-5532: 1.06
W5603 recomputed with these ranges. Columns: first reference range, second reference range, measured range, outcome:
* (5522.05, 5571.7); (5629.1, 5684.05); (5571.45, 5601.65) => 0.05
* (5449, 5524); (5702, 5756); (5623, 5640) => 0.04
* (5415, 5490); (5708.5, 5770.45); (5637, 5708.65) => 0.02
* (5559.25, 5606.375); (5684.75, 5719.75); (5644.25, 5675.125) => 0.00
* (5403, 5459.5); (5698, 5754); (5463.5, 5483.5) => 0.05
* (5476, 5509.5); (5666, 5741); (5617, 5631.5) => 0.05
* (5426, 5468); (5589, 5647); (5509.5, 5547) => 0.00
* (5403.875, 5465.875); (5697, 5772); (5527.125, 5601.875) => 0.04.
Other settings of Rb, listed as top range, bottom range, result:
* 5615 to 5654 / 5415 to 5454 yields 0.98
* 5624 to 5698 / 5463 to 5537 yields 1.03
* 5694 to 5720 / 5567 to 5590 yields 1.04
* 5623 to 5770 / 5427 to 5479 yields 1.03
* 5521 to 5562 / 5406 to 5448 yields 1.00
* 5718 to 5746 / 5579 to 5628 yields 1.10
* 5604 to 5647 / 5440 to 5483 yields 1.01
